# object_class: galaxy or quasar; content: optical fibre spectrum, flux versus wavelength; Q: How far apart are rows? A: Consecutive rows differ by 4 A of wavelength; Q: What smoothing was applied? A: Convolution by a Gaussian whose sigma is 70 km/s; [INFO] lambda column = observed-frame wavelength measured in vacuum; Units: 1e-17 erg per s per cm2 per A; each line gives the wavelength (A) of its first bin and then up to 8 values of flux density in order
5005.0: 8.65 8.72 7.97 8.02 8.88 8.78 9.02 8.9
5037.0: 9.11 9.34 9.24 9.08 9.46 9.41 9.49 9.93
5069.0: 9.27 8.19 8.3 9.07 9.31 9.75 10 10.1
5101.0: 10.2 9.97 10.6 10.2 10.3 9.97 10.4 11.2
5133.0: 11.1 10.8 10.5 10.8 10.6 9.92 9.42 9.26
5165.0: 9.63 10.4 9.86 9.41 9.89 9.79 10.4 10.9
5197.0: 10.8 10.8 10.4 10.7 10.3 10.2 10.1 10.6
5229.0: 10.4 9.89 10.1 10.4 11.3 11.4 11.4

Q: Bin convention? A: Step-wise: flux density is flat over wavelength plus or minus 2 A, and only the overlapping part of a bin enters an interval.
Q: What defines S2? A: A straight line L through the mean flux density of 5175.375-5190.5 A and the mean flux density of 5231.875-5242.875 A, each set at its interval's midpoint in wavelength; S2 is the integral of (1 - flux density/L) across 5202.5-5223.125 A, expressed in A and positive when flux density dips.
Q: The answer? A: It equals -0.69 A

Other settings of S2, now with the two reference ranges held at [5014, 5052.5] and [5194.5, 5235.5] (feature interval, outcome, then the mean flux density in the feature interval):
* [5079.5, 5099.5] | -0.61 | 9.67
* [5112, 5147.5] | -3.20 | 10.6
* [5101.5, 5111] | -0.74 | 10.3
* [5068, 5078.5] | 0.81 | 8.54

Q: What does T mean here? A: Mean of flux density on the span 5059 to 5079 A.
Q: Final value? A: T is 9.04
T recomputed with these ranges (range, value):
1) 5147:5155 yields 10.3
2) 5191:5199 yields 10.9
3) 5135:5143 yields 10.7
